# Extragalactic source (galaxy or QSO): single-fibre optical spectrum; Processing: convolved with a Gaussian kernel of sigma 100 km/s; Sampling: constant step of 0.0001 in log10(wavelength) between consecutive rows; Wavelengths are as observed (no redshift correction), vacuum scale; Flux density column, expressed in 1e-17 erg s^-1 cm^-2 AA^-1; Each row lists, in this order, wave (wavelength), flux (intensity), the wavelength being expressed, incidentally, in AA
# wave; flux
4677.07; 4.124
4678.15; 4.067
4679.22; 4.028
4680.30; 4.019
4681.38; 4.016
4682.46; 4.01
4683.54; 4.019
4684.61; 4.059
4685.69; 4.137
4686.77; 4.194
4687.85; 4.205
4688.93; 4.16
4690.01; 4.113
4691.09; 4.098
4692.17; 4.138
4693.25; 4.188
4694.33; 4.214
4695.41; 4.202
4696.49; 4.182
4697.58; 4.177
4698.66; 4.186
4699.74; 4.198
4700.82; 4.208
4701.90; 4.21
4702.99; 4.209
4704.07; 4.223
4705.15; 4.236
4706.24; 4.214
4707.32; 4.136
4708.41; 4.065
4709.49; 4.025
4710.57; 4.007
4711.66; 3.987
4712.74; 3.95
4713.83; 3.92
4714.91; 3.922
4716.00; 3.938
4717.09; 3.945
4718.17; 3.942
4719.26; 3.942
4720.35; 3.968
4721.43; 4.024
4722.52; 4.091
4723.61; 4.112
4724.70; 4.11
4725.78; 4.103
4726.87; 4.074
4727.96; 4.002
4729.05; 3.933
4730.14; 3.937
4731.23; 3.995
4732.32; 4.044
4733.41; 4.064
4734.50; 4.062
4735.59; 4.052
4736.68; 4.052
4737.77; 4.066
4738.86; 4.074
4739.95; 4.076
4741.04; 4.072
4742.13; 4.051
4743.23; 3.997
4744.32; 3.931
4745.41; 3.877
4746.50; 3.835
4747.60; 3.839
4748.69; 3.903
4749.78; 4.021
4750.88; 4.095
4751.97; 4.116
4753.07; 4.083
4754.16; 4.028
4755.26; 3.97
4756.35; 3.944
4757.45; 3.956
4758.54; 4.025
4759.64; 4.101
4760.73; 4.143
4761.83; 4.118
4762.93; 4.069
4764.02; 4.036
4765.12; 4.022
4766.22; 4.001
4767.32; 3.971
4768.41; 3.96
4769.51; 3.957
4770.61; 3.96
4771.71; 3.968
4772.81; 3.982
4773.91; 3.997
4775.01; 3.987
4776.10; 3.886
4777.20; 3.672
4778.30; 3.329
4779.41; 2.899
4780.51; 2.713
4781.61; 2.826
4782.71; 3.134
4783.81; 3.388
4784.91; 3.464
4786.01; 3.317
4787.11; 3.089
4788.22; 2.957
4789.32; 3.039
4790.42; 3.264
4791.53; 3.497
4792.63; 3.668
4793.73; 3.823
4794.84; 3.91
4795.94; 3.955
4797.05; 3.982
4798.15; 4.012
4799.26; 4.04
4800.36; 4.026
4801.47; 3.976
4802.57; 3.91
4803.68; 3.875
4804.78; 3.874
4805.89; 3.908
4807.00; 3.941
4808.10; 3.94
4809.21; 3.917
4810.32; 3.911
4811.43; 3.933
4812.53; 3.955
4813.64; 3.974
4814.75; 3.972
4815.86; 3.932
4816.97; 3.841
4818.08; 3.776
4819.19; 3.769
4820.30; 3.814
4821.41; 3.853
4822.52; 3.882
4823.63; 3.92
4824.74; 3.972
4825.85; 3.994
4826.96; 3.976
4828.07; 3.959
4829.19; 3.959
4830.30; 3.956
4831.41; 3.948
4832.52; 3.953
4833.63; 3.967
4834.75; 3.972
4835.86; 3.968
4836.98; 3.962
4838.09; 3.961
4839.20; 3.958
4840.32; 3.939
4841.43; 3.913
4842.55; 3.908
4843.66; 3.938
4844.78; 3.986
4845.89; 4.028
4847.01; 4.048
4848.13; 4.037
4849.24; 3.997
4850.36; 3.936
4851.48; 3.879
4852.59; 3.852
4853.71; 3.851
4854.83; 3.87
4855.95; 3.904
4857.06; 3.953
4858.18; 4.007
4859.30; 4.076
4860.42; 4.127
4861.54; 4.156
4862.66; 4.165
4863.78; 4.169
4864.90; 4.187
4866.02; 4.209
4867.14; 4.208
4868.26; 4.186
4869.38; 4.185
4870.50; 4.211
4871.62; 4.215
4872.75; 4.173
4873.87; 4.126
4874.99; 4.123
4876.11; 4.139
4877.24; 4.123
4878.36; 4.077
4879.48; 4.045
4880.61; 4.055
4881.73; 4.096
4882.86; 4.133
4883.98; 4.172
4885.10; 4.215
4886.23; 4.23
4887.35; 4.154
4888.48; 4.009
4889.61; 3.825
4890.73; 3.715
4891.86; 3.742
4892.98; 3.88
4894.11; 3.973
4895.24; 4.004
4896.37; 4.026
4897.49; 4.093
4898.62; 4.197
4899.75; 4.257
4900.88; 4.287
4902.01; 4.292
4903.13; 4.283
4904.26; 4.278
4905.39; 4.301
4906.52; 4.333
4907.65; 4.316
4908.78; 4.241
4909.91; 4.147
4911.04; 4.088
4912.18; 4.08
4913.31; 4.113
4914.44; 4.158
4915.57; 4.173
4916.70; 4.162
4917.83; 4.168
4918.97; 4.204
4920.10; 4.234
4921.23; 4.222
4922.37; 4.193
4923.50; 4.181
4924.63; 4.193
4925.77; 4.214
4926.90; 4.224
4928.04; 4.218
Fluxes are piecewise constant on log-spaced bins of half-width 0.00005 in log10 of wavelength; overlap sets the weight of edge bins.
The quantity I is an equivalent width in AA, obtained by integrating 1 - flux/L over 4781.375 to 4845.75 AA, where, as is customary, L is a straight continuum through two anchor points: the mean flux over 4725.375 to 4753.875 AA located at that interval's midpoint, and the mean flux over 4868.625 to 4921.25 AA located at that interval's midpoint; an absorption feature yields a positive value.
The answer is 4.16 AA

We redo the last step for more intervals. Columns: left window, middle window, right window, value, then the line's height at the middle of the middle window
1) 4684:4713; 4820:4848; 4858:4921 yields 1.3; 4.14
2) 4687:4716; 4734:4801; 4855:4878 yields 5.2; 4.13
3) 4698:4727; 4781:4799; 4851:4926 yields 2.8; 4.09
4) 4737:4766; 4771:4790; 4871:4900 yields 3.0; 4.03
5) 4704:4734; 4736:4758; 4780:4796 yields -1.5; 3.74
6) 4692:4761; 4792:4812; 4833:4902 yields 0.6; 4.05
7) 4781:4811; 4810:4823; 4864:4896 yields -0.4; 3.76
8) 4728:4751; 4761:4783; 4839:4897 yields 1.5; 4.01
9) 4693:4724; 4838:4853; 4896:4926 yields 0.8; 4.17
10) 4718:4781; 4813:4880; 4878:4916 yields 1.0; 4.06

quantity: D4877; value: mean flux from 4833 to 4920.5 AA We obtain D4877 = 4.08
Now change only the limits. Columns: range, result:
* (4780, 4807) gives 3.58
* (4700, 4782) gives 3.97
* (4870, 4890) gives 4.12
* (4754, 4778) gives 3.98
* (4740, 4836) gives 3.83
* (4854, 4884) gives 4.11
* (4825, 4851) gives 3.97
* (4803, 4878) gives 3.99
